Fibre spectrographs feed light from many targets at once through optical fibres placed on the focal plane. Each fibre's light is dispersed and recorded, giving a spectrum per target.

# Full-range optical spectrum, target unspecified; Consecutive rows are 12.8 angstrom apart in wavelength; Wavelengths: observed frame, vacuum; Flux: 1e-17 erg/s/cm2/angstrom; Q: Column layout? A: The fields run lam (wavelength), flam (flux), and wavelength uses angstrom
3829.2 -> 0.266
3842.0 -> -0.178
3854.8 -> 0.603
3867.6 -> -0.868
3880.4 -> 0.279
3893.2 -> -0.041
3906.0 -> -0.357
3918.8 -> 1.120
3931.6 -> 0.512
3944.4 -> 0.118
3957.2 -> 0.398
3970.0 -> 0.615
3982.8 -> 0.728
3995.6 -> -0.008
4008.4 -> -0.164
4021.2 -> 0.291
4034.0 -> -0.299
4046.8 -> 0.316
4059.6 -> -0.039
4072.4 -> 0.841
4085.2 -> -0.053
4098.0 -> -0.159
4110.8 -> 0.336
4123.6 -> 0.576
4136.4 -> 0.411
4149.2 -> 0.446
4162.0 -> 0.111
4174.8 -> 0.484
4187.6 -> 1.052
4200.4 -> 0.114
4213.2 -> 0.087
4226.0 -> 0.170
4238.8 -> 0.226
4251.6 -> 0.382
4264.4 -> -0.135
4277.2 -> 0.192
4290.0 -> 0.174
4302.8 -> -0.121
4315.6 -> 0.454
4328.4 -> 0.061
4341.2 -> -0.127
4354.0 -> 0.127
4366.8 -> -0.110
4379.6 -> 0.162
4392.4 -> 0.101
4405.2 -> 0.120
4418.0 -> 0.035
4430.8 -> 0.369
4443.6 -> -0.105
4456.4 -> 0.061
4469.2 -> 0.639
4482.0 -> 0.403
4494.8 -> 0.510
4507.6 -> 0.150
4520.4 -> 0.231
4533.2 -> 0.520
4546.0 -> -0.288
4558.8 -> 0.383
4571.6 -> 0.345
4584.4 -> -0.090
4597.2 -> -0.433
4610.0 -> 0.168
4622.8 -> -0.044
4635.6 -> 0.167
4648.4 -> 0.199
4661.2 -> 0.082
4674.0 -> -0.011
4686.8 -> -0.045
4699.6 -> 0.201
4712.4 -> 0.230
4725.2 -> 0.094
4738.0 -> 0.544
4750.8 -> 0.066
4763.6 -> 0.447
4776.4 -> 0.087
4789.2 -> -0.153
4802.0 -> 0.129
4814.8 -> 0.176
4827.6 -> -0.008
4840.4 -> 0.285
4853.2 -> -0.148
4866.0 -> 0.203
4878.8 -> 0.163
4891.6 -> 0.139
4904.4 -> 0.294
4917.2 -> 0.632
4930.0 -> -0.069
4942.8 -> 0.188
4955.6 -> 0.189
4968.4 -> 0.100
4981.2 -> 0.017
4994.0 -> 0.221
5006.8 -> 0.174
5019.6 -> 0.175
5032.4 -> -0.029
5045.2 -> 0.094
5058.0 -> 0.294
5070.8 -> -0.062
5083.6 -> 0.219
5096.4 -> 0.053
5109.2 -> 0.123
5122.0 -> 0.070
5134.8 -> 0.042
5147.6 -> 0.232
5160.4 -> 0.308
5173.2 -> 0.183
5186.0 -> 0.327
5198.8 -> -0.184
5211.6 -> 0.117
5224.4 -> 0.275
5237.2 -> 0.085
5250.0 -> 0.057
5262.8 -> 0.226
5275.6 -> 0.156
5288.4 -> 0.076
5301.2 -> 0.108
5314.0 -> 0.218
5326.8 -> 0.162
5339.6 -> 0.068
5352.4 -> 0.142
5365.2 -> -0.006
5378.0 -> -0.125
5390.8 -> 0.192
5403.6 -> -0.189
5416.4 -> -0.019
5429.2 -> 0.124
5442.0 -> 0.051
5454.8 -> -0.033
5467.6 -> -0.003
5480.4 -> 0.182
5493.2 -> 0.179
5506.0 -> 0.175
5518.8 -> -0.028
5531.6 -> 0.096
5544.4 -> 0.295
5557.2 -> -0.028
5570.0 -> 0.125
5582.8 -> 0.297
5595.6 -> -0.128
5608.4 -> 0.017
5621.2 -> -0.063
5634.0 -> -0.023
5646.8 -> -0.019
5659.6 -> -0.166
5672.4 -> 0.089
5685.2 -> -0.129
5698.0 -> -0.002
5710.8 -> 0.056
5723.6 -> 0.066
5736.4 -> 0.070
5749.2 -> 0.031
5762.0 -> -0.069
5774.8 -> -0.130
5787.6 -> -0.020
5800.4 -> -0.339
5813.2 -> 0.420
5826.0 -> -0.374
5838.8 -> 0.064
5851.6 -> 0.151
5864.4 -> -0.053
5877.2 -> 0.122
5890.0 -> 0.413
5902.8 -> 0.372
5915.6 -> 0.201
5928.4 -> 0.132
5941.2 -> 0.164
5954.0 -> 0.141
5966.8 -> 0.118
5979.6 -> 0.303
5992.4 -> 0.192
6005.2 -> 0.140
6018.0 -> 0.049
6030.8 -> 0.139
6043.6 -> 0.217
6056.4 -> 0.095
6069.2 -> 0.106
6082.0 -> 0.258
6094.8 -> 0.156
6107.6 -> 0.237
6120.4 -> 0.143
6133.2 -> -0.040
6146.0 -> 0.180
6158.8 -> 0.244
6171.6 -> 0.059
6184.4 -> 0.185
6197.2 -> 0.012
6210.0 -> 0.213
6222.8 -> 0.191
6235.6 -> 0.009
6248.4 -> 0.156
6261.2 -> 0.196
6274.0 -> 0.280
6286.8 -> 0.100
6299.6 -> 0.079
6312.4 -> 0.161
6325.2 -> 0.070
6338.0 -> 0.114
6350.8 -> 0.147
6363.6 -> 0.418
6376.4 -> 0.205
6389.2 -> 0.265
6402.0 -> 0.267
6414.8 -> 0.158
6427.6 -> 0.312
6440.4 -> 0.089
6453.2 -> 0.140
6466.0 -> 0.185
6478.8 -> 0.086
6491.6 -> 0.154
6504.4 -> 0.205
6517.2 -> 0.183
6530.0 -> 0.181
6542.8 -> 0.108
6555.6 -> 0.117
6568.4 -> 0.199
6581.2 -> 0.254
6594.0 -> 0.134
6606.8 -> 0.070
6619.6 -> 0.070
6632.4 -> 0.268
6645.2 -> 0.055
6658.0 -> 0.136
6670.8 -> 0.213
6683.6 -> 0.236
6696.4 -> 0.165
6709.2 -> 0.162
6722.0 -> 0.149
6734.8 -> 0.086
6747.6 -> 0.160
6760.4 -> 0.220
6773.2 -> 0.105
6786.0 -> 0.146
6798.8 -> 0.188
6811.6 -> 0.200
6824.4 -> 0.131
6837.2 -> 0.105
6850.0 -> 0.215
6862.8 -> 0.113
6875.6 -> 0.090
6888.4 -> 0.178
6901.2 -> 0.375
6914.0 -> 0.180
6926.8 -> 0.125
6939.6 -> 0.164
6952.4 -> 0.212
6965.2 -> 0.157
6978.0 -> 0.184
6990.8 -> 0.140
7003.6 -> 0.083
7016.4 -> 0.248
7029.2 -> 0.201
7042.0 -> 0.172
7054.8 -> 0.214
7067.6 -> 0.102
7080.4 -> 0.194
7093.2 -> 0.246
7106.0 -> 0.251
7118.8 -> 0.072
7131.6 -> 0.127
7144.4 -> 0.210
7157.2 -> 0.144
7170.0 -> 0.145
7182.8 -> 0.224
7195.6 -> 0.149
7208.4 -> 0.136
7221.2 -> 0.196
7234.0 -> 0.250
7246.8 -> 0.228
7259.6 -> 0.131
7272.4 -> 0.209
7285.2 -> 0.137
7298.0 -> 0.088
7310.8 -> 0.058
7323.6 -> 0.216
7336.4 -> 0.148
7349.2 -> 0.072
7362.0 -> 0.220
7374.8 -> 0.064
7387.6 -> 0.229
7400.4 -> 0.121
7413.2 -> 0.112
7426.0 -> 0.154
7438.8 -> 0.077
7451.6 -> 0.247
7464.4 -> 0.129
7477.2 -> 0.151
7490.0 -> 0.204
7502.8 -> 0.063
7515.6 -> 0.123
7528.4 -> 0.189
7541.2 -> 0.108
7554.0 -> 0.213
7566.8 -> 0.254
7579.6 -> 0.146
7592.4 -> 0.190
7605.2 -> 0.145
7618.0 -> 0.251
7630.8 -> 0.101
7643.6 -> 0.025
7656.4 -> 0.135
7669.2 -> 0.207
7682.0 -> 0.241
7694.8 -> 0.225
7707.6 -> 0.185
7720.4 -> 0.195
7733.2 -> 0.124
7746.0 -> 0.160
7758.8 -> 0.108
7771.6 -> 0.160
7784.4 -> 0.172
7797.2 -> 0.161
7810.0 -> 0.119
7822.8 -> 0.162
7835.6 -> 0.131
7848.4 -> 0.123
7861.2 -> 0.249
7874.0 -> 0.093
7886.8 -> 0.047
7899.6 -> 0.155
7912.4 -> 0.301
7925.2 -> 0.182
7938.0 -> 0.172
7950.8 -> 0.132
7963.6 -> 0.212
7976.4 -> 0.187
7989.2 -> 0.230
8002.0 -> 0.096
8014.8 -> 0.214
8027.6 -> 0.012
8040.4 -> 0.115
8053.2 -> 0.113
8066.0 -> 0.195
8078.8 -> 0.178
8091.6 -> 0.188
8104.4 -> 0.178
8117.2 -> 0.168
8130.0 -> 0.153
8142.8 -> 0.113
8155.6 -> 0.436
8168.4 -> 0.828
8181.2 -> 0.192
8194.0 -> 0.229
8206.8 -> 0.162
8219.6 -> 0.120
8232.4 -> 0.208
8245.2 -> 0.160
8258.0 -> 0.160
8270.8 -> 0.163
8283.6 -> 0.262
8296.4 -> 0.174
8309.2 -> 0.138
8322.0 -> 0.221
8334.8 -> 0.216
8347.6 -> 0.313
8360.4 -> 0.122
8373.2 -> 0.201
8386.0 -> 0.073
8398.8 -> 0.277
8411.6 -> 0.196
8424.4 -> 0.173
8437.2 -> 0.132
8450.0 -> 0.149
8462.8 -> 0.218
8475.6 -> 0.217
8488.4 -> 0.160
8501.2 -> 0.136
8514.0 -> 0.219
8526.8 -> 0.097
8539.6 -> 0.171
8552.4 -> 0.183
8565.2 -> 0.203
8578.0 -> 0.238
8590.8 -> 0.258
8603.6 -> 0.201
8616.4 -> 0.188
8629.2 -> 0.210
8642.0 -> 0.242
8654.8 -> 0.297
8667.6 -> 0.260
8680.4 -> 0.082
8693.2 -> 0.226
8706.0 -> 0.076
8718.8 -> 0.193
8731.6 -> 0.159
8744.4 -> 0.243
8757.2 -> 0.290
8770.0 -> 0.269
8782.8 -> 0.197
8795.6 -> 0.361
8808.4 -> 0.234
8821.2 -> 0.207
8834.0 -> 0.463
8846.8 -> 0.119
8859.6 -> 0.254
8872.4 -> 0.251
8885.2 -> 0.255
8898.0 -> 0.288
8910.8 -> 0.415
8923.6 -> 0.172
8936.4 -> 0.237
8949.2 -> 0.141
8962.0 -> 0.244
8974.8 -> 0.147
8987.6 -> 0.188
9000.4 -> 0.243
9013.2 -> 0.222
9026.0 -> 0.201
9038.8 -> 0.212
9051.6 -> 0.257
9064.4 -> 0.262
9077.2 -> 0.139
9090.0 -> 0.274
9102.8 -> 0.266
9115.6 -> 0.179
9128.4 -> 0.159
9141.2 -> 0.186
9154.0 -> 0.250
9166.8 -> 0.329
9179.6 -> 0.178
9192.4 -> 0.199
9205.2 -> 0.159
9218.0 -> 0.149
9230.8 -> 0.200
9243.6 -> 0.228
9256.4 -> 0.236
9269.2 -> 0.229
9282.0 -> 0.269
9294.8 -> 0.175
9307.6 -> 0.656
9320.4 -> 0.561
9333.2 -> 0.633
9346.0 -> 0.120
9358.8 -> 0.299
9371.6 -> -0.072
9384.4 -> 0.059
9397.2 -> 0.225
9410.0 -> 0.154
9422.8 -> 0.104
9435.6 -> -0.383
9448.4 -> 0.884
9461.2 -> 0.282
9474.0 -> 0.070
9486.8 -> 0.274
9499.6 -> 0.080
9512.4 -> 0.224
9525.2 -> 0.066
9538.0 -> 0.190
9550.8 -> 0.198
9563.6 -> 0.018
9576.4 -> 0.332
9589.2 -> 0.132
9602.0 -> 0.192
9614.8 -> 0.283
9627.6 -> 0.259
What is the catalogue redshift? 1.19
